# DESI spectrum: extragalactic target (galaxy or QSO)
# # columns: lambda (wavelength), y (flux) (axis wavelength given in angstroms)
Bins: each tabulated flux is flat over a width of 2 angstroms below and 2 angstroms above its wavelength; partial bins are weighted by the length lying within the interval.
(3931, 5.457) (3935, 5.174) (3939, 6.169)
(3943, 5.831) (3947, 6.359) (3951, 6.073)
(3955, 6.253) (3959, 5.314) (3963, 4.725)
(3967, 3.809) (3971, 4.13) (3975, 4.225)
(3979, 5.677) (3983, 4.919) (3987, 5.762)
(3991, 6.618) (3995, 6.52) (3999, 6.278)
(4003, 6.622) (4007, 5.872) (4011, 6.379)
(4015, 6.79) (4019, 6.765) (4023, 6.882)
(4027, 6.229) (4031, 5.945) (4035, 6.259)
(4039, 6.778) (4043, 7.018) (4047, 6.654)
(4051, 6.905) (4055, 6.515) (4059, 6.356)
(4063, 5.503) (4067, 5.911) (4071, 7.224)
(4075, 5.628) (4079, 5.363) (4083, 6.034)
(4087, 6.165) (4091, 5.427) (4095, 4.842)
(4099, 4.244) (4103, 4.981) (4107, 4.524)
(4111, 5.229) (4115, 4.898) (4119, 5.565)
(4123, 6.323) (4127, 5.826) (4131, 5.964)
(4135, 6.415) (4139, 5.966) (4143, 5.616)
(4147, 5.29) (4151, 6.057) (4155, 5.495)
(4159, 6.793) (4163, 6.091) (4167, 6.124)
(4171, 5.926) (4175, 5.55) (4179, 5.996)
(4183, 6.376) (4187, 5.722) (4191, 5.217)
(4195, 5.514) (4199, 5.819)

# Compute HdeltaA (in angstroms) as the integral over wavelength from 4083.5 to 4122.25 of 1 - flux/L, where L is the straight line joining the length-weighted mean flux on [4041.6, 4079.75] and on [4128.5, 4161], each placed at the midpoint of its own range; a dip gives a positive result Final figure 6.1 angstroms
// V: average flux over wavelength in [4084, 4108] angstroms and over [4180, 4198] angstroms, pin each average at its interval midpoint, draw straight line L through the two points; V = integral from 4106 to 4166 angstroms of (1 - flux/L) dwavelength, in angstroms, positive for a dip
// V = -4.4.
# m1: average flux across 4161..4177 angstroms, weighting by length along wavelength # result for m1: 5.92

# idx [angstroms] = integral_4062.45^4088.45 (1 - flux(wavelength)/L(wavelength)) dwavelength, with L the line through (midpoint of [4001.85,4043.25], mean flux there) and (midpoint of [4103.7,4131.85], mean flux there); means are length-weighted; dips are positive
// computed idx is -0.4 angstroms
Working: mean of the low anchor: 6.48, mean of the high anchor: 5.43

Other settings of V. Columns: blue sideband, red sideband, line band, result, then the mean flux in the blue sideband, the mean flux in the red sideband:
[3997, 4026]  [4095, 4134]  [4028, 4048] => -1.04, 6.5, 5.29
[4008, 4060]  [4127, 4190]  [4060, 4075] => 0.59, 6.57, 5.94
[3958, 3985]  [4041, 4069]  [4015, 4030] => -2.30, 4.66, 6.41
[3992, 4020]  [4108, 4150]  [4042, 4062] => -1.44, 6.46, 5.69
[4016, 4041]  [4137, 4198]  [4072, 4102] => 3.80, 6.49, 5.85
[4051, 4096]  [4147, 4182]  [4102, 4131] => 2.83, 5.97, 5.97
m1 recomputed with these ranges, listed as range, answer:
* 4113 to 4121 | 5.23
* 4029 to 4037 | 6.1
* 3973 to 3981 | 4.95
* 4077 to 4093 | 5.75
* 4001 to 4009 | 6.25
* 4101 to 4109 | 4.75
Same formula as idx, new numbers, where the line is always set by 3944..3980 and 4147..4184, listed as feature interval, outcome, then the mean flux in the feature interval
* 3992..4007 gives -3.0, 6.4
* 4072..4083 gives -0.2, 5.75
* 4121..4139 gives -0.8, 6.11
